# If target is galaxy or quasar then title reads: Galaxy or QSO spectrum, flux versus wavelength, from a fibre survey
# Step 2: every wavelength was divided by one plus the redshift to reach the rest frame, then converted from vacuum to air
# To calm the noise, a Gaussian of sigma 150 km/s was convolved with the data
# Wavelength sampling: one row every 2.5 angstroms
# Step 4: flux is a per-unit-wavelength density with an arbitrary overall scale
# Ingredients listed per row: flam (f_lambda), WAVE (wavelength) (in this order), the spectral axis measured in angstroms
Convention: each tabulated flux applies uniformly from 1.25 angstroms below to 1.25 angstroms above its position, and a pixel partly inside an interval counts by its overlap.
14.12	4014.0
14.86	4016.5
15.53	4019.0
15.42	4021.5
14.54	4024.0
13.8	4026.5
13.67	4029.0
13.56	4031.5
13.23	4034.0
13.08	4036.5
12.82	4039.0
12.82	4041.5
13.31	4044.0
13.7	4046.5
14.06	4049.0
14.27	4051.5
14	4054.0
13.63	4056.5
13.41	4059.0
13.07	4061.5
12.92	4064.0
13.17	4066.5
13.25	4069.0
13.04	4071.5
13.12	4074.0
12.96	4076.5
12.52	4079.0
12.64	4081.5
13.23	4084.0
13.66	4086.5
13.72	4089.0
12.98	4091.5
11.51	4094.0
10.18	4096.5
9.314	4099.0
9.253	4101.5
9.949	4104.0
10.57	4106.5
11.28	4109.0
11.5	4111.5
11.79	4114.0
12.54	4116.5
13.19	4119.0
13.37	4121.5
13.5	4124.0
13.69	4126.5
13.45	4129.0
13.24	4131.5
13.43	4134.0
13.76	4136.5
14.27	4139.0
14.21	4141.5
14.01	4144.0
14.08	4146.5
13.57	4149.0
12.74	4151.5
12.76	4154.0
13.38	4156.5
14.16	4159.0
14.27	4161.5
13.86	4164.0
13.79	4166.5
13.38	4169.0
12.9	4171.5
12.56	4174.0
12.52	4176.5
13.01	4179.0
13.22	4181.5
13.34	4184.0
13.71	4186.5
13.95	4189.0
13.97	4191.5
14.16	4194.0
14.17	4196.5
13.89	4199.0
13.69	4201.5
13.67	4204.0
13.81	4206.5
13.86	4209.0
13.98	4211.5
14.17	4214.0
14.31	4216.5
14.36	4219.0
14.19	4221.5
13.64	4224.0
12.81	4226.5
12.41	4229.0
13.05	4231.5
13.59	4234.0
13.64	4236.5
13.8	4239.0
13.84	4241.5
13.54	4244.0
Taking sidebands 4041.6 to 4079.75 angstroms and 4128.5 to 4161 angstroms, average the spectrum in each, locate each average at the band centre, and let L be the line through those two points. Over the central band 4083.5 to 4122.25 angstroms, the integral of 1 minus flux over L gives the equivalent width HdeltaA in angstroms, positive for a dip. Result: 5.2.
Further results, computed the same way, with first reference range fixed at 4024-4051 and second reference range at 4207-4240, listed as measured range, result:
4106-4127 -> 1.8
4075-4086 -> 0.5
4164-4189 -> 0.7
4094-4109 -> 3.8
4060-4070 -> 0.3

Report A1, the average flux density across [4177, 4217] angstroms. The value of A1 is 13.8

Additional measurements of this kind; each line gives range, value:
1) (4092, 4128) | 11.6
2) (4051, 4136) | 12.6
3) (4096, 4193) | 12.9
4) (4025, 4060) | 13.5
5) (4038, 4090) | 13.3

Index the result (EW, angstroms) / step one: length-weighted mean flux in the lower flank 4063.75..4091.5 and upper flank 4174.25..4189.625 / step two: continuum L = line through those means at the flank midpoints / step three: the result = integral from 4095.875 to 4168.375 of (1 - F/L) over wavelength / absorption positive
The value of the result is 2.3 angstroms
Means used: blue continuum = 13.1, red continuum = 13.2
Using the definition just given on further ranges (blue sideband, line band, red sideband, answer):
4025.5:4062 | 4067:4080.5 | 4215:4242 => 0.5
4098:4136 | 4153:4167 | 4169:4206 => -0.8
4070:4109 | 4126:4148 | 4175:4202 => -1.9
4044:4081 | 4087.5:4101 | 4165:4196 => 1.9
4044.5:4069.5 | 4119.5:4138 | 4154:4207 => 0.1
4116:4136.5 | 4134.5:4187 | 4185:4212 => 0.4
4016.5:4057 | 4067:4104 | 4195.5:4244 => 4.4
